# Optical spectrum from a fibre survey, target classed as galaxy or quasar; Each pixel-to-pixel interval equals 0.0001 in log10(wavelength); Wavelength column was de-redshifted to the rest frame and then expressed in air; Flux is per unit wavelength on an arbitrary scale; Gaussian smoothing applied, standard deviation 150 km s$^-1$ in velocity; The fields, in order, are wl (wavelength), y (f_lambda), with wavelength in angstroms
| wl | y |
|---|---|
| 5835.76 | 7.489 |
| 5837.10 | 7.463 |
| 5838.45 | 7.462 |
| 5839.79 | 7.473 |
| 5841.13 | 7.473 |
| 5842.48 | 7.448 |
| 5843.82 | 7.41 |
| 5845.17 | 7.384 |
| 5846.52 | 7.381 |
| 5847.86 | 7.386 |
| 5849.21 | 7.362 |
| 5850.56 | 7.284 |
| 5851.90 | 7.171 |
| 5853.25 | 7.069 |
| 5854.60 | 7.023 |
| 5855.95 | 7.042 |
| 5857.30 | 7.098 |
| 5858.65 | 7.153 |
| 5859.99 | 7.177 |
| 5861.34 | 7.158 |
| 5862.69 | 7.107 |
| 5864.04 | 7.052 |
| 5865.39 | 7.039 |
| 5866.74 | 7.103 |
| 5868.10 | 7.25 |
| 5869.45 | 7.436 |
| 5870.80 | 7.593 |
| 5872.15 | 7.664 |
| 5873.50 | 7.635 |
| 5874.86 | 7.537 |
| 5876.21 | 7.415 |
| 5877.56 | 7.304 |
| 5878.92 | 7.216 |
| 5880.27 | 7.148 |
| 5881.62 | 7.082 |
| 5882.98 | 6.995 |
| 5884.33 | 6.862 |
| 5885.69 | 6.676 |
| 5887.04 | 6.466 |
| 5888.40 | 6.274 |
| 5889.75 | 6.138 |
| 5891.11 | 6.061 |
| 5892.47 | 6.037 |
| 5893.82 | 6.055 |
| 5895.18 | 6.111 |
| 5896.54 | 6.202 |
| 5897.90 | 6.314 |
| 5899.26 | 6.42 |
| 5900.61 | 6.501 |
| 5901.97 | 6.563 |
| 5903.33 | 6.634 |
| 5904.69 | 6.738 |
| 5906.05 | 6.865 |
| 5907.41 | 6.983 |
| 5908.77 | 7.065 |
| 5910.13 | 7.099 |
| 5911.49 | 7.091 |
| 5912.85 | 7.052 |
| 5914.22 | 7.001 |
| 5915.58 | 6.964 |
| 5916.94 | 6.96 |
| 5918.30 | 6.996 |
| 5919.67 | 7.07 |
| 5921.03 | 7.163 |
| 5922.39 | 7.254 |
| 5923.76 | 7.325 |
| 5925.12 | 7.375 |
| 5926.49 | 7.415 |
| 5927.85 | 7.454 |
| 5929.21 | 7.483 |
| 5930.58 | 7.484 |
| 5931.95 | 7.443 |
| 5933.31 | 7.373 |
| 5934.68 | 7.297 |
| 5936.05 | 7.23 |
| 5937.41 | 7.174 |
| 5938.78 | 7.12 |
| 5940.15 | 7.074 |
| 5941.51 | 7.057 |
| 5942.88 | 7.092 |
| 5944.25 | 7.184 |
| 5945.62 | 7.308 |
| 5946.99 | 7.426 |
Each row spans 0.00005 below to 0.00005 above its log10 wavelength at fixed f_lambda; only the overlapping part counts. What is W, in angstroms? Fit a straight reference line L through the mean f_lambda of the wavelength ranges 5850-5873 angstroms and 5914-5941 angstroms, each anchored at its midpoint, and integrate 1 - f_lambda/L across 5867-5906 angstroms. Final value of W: 2.3 angstroms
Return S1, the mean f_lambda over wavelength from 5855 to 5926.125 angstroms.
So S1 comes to 6.93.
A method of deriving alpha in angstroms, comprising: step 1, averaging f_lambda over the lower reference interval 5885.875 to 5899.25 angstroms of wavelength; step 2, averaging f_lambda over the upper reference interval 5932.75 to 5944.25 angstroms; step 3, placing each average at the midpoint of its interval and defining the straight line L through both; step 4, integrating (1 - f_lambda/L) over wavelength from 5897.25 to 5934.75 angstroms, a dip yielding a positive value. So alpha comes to -1.9 angstroms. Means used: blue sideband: 6.21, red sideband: 7.18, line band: 7.05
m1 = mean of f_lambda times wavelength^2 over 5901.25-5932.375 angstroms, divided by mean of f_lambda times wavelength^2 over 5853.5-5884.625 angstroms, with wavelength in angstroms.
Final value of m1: 1.0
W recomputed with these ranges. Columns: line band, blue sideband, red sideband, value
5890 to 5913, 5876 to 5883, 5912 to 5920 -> 1.68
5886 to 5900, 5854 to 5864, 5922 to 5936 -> 1.97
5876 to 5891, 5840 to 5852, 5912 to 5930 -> 0.96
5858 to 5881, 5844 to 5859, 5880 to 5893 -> -1.40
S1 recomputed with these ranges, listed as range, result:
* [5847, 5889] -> 7.16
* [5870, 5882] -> 7.41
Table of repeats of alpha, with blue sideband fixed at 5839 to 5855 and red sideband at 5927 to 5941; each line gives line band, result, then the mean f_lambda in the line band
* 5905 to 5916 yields 0.47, 7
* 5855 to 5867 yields 0.37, 7.1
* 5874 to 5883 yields 0.07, 7.26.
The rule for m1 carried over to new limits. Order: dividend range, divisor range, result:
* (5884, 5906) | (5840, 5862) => 0.89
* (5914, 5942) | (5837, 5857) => 1.02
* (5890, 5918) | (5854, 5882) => 0.93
